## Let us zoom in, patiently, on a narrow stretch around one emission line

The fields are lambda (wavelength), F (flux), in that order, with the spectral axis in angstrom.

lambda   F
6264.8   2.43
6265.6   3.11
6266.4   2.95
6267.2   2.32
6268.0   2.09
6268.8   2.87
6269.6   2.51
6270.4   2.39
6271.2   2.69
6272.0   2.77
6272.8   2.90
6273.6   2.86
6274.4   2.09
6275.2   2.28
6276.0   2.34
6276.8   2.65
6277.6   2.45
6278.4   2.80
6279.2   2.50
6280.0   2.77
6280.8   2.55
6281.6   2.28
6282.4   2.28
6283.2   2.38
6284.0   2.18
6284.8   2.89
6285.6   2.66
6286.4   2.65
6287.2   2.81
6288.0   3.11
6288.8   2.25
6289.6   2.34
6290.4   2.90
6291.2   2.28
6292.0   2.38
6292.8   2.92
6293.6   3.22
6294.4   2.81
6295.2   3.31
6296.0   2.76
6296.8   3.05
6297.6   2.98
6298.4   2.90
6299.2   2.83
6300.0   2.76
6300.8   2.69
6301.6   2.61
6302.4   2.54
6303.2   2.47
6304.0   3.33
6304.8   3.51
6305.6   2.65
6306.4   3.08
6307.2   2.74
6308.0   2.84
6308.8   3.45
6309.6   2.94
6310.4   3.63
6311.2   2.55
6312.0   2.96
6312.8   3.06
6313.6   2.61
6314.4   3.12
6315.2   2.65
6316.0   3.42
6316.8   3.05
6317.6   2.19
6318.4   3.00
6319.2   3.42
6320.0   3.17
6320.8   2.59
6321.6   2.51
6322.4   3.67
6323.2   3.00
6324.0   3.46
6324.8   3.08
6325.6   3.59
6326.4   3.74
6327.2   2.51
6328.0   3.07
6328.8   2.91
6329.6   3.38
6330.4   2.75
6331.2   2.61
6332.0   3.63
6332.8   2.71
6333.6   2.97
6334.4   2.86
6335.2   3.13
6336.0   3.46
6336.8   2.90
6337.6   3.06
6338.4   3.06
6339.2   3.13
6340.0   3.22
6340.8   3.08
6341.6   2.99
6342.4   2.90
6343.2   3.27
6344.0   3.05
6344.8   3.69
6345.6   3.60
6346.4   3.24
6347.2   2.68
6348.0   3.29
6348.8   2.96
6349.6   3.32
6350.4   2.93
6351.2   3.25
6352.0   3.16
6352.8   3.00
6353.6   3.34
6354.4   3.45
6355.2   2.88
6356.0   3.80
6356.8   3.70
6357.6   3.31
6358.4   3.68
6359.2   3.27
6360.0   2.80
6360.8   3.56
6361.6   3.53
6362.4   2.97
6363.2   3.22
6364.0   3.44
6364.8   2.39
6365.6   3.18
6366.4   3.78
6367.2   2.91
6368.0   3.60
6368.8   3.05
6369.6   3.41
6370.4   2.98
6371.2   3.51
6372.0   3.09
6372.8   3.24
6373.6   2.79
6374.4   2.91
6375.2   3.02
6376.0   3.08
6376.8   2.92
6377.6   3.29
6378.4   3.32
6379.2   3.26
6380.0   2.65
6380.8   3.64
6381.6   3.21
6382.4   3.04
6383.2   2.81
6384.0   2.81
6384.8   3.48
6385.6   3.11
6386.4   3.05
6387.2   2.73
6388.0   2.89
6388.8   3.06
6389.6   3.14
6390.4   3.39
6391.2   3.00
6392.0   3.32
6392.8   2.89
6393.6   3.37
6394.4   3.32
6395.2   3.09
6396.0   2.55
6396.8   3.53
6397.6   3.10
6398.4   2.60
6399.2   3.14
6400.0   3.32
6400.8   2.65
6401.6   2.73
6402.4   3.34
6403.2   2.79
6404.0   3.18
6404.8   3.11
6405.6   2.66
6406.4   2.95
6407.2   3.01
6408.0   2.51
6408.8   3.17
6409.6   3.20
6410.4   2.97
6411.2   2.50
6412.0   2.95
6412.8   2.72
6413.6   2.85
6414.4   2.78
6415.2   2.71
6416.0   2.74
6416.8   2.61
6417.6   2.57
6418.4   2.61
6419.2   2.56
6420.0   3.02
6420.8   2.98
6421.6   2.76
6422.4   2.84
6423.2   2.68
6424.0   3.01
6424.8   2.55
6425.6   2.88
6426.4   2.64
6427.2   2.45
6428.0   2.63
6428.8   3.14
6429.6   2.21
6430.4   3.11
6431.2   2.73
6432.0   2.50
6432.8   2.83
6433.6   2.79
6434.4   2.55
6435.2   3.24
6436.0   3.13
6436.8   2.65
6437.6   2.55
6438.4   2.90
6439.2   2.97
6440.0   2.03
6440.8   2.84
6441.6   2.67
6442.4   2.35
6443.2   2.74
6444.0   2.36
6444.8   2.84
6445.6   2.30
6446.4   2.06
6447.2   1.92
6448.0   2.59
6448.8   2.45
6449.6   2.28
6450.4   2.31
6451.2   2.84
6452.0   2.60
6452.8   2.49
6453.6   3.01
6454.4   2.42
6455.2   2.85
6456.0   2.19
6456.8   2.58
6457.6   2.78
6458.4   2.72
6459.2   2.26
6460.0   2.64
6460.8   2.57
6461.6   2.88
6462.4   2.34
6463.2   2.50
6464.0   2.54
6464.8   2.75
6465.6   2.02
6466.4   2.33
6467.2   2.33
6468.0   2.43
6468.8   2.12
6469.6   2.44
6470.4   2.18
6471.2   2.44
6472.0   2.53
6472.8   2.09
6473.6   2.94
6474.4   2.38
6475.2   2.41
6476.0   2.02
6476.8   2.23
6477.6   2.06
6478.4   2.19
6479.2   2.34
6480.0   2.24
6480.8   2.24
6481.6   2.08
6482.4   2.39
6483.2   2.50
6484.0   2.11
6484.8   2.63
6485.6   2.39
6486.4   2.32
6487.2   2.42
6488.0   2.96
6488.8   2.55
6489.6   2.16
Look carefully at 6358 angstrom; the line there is Mg II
